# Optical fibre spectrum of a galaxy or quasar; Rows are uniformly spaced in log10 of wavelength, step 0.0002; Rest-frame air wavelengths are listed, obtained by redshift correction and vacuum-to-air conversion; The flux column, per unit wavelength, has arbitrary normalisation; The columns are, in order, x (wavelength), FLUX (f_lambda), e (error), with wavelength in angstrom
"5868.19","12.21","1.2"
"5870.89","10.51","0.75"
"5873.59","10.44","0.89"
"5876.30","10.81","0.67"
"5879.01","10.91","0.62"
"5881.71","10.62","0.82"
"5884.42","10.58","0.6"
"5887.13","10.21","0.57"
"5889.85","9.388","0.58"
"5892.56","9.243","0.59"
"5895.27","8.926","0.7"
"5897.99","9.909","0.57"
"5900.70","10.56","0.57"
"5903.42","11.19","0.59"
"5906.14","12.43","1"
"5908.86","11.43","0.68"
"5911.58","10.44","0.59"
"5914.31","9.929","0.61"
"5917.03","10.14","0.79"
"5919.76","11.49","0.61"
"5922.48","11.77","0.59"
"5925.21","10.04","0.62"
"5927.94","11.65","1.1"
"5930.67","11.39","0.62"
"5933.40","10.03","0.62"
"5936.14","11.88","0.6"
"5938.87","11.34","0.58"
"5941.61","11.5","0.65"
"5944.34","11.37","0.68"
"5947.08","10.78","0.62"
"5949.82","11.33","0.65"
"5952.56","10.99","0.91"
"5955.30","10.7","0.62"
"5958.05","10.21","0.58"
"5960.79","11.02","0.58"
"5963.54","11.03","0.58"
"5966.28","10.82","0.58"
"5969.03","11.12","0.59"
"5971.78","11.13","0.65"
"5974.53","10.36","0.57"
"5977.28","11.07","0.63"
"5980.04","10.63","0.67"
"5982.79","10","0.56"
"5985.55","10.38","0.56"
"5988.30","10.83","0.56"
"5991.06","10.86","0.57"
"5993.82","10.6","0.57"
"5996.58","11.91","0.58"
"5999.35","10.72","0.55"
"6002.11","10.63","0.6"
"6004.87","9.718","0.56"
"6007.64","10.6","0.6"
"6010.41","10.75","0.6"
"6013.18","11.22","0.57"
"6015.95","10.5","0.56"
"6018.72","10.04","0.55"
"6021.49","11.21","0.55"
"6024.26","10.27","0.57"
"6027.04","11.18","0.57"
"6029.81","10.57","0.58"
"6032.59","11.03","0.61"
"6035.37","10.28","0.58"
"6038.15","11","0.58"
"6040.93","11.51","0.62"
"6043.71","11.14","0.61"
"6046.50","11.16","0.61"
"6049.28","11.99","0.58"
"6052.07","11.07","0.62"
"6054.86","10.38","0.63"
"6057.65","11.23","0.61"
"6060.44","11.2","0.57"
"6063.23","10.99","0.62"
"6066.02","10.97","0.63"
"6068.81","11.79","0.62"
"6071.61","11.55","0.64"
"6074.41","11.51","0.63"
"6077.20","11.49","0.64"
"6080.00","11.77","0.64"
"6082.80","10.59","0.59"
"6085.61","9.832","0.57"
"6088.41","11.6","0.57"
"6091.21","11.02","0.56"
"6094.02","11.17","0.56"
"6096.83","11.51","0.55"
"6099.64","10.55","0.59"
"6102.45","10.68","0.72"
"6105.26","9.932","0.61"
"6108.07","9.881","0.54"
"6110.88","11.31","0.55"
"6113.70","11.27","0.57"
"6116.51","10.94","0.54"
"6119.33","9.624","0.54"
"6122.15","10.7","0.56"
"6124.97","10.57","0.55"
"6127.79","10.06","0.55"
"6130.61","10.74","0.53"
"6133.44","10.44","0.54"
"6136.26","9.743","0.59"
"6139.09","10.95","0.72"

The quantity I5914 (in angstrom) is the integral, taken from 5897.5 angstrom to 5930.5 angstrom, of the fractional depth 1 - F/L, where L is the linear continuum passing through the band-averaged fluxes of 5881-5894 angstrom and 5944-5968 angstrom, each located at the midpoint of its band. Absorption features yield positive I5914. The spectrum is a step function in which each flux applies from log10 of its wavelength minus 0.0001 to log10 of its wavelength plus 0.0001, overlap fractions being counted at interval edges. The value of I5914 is -2.0 angstrom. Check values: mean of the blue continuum 9.97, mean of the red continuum 10.9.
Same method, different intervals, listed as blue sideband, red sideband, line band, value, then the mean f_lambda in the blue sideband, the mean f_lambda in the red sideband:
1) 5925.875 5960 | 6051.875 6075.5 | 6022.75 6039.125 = 0.6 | 11.1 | 11.2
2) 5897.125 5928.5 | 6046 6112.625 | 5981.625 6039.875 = 1.6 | 10.9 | 11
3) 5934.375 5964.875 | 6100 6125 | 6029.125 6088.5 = -2.2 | 11.1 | 10.5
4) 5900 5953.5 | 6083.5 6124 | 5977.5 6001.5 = 0.4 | 11.1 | 10.7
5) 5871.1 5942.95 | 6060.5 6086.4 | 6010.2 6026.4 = 0.5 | 10.7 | 11.2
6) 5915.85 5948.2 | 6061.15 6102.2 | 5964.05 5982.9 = 0.6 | 11.1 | 11.2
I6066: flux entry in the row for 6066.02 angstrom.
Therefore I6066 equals 10.97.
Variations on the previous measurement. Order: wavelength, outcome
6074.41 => 11.51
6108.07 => 9.881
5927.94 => 11.65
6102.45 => 10.68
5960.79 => 11.02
